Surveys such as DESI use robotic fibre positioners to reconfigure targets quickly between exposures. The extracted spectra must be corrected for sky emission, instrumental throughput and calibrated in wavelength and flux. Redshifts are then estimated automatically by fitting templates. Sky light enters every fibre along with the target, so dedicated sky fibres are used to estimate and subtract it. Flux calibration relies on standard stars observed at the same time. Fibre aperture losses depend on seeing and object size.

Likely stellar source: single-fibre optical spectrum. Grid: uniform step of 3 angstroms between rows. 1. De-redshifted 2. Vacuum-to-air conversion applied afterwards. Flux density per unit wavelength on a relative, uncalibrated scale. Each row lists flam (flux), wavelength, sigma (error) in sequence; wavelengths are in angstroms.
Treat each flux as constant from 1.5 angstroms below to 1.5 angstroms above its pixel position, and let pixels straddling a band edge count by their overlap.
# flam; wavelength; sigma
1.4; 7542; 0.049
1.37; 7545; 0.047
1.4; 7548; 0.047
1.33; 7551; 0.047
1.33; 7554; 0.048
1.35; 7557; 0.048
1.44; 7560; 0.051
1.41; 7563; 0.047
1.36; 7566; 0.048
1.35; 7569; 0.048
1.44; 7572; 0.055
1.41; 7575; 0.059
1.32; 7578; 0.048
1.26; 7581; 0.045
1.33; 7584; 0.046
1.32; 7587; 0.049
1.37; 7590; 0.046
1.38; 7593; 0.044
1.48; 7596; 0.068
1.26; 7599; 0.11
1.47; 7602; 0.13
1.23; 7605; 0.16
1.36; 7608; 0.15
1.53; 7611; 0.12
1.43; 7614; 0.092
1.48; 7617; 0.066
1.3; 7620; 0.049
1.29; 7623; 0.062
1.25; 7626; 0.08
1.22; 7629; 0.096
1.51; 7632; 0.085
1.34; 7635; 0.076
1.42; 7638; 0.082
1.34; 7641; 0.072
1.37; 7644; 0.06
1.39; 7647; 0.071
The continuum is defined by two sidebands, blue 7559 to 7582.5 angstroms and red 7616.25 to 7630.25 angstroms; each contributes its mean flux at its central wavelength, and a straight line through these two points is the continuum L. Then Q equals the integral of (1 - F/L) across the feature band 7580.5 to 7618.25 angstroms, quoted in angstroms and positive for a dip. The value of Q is -1.33 angstroms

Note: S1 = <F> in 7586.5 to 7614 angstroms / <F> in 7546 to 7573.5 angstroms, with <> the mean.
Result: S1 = 1.00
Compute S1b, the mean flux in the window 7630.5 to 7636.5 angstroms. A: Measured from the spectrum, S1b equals 1.43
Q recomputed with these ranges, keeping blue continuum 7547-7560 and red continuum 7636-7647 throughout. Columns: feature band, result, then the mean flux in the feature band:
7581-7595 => 0.23 angstroms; 1.34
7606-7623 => -0.38 angstroms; 1.4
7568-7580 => -0.10 angstroms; 1.38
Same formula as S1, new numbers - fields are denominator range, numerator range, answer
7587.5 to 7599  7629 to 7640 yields 1.01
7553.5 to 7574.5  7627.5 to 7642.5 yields 0.99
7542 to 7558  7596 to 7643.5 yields 1.00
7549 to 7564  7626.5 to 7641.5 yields 0.99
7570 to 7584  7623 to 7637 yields 0.98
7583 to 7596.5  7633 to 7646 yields 1.00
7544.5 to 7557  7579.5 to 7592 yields 0.98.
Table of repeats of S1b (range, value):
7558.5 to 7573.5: 1.4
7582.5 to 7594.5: 1.35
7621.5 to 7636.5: 1.32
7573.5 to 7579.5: 1.36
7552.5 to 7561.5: 1.37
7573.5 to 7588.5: 1.33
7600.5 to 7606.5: 1.35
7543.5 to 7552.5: 1.37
